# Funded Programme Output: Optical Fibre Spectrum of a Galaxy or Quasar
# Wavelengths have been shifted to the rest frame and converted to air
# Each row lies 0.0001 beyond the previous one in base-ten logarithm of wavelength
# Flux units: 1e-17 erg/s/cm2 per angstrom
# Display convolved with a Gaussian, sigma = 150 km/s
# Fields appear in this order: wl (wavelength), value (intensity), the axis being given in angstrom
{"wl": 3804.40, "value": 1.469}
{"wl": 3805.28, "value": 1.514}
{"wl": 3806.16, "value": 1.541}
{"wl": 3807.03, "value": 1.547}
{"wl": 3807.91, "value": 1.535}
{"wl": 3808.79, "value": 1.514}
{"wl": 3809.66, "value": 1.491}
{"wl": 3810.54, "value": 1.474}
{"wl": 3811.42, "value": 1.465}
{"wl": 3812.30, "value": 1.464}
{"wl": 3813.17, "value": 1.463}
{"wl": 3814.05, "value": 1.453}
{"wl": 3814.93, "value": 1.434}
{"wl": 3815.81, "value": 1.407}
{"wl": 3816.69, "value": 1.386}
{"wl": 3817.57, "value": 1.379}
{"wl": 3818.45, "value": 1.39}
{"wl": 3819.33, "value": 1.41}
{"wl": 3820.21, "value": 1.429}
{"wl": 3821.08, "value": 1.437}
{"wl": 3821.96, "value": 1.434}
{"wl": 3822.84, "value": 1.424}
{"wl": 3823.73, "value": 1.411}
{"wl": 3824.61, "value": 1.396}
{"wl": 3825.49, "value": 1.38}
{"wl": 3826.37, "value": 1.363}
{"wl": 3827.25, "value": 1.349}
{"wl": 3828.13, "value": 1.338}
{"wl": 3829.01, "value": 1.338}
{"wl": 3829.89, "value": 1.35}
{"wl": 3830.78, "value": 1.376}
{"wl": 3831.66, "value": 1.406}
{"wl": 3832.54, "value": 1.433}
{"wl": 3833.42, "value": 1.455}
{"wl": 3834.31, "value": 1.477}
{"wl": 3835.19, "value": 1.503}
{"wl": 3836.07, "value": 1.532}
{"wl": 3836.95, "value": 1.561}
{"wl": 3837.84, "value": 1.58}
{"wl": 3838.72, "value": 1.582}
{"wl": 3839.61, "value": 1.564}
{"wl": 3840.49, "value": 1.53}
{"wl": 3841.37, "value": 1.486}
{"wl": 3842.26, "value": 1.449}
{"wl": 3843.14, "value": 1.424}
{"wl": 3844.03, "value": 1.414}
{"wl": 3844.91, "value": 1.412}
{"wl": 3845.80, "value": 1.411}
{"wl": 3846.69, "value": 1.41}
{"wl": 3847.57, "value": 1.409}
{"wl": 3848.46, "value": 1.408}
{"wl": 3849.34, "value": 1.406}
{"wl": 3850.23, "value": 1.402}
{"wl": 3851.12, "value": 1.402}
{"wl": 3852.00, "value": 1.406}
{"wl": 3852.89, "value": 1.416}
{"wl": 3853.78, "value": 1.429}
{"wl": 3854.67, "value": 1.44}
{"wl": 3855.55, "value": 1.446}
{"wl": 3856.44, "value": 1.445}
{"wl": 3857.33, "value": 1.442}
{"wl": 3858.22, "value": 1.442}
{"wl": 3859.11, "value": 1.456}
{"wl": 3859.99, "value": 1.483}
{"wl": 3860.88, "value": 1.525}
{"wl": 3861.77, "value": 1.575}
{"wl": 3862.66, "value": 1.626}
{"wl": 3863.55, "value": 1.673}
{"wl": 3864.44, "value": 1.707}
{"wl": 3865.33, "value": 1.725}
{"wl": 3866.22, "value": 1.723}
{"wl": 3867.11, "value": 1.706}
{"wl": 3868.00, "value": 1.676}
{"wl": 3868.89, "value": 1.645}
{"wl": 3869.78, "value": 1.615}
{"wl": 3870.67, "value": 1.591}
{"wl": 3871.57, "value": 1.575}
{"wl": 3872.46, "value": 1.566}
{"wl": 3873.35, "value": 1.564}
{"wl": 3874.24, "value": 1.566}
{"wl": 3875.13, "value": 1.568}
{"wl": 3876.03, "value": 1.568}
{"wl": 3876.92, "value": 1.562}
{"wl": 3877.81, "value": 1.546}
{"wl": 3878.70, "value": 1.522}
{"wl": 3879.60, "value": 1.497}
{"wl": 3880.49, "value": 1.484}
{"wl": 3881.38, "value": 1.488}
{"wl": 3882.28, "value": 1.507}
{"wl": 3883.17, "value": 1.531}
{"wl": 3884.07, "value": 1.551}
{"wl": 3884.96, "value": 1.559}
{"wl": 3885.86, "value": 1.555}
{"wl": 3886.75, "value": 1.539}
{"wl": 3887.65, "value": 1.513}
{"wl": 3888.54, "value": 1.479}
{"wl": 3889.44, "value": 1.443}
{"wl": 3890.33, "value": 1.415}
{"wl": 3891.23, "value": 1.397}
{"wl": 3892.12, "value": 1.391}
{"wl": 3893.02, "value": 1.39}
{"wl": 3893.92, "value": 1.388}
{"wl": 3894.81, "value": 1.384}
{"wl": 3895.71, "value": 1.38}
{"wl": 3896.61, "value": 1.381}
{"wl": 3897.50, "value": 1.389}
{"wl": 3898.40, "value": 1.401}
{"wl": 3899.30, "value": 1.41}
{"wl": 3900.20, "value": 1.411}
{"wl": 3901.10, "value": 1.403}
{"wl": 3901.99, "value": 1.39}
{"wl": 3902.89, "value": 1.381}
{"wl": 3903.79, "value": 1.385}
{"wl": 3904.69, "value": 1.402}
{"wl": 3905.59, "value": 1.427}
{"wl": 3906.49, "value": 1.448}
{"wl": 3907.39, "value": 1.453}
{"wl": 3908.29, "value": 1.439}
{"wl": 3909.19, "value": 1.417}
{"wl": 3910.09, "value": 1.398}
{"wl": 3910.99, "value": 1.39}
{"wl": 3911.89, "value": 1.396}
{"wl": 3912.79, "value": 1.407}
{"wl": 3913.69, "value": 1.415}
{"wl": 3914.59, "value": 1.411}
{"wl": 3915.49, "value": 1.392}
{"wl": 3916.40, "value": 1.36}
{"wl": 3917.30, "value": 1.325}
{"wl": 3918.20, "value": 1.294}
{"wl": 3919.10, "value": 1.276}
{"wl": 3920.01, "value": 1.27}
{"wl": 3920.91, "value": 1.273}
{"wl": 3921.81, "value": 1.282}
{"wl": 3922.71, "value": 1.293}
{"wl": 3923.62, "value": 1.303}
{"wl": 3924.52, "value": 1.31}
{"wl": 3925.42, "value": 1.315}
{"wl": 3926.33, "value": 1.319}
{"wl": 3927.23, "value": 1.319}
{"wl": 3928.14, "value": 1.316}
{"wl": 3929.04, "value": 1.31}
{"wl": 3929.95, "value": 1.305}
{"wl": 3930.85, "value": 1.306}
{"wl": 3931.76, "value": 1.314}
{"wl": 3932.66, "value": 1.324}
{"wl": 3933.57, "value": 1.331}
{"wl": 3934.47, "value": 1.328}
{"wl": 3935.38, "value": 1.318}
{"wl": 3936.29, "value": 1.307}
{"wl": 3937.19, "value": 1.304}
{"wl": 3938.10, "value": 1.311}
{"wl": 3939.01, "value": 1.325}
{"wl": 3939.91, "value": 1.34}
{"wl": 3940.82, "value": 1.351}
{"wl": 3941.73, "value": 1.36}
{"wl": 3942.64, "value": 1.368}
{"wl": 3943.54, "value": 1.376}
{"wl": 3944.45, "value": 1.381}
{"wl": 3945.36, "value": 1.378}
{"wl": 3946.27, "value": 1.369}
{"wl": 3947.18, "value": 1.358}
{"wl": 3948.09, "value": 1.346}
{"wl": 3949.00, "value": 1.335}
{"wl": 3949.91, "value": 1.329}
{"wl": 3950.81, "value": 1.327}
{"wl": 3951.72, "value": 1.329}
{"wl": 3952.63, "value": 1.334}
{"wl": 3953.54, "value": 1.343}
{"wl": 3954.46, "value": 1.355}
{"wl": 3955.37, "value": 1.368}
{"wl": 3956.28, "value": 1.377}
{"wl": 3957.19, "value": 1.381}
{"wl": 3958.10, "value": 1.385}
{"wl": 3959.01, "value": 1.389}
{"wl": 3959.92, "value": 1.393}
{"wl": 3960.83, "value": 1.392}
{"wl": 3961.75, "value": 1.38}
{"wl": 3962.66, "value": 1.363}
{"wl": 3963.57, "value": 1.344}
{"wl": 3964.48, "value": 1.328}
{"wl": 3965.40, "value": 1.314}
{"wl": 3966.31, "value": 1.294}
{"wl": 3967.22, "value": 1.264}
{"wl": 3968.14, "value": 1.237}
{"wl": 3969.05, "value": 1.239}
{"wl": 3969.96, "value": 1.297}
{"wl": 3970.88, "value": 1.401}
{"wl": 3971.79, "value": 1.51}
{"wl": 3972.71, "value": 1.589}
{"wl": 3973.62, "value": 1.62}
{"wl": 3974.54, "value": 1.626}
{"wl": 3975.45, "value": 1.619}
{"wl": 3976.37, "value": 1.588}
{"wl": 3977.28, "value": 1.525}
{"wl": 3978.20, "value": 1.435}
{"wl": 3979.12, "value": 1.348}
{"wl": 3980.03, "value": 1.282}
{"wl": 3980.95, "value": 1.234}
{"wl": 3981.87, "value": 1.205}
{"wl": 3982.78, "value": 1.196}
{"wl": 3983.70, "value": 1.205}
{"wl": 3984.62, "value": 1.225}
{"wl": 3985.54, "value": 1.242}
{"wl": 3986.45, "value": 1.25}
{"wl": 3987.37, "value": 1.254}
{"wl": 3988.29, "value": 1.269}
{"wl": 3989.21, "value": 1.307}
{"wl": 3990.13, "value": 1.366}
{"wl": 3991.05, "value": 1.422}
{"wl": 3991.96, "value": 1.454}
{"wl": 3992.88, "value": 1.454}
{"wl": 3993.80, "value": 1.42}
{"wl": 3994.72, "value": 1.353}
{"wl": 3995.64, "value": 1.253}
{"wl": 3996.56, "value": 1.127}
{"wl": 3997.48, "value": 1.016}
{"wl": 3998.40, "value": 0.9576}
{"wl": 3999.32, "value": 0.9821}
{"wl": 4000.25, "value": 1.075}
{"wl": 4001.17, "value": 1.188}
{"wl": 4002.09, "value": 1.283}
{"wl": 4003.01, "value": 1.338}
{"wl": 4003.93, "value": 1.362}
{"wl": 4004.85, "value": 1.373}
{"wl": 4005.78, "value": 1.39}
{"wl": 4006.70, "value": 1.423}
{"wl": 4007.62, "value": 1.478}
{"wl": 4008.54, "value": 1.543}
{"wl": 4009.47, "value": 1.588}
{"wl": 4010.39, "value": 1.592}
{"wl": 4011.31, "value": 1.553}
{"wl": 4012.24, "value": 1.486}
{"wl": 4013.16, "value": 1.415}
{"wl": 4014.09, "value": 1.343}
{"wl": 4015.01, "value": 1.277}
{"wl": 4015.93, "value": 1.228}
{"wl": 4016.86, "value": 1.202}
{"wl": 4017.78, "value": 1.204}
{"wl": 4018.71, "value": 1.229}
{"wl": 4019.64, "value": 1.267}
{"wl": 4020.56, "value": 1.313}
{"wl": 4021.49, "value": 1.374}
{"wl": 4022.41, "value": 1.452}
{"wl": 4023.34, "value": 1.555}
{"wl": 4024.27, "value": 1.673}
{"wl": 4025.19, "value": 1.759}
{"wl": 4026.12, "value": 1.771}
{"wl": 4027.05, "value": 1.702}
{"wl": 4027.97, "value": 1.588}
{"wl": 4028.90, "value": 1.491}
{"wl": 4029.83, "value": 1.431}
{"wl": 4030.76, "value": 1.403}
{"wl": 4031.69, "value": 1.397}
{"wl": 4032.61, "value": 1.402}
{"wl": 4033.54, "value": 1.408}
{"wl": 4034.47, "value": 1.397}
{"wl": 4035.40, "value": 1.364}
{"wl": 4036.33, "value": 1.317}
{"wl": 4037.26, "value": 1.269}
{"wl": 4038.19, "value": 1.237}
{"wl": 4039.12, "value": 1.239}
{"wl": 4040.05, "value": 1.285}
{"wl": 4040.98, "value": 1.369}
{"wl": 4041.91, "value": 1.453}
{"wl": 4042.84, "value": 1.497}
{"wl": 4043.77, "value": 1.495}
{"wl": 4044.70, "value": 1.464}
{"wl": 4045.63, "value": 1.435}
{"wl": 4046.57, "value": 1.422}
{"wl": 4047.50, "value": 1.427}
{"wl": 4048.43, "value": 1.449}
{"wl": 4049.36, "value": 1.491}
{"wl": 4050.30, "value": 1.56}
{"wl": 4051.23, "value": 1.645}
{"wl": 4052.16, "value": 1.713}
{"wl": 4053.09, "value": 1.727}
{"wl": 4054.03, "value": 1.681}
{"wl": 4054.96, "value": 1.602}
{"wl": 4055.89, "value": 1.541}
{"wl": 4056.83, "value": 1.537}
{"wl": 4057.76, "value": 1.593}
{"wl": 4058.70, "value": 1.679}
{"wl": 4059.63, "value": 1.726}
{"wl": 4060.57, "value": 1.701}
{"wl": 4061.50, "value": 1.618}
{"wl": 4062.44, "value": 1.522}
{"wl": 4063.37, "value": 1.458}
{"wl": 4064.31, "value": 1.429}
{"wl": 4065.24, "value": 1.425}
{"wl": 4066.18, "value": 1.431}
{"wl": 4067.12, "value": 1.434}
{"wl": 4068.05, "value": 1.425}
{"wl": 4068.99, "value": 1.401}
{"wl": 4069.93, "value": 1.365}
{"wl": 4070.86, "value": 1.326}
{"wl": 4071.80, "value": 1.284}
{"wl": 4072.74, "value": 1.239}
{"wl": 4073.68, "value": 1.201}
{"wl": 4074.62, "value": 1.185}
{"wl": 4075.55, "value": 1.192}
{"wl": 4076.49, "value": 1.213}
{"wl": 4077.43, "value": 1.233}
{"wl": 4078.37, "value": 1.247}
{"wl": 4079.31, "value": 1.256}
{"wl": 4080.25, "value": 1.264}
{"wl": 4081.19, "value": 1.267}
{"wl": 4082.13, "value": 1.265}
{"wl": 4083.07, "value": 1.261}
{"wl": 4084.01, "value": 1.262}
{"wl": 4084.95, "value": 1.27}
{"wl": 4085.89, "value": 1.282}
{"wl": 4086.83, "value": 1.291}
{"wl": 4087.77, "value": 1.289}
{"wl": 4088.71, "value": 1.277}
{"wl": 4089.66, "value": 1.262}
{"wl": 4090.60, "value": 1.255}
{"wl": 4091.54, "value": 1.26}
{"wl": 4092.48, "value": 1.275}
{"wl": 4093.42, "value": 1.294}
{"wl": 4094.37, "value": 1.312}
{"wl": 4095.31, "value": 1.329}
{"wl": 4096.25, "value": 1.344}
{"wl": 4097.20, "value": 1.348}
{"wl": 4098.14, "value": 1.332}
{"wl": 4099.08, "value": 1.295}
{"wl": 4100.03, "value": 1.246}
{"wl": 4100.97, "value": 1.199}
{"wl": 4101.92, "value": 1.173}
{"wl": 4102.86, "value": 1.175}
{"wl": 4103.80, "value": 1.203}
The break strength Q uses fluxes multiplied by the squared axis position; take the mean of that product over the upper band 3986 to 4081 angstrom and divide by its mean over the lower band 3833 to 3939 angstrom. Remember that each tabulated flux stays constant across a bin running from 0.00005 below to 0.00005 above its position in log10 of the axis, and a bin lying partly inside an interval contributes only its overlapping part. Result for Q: 1.05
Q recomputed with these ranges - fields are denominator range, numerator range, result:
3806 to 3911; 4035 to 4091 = 1.05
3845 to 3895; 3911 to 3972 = 0.92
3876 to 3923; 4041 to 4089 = 1.09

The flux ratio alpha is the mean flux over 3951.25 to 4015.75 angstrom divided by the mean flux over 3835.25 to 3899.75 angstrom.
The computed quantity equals 0.90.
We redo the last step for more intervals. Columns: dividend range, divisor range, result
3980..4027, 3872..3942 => 0.96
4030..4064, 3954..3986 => 1.08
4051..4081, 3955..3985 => 1.05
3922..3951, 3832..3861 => 0.91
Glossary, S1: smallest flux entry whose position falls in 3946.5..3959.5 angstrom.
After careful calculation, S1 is 1.327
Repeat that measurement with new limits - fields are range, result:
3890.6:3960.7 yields 1.27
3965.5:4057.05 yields 0.9576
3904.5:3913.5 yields 1.39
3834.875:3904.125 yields 1.38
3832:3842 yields 1.433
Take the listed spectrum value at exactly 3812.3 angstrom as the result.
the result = 1.464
